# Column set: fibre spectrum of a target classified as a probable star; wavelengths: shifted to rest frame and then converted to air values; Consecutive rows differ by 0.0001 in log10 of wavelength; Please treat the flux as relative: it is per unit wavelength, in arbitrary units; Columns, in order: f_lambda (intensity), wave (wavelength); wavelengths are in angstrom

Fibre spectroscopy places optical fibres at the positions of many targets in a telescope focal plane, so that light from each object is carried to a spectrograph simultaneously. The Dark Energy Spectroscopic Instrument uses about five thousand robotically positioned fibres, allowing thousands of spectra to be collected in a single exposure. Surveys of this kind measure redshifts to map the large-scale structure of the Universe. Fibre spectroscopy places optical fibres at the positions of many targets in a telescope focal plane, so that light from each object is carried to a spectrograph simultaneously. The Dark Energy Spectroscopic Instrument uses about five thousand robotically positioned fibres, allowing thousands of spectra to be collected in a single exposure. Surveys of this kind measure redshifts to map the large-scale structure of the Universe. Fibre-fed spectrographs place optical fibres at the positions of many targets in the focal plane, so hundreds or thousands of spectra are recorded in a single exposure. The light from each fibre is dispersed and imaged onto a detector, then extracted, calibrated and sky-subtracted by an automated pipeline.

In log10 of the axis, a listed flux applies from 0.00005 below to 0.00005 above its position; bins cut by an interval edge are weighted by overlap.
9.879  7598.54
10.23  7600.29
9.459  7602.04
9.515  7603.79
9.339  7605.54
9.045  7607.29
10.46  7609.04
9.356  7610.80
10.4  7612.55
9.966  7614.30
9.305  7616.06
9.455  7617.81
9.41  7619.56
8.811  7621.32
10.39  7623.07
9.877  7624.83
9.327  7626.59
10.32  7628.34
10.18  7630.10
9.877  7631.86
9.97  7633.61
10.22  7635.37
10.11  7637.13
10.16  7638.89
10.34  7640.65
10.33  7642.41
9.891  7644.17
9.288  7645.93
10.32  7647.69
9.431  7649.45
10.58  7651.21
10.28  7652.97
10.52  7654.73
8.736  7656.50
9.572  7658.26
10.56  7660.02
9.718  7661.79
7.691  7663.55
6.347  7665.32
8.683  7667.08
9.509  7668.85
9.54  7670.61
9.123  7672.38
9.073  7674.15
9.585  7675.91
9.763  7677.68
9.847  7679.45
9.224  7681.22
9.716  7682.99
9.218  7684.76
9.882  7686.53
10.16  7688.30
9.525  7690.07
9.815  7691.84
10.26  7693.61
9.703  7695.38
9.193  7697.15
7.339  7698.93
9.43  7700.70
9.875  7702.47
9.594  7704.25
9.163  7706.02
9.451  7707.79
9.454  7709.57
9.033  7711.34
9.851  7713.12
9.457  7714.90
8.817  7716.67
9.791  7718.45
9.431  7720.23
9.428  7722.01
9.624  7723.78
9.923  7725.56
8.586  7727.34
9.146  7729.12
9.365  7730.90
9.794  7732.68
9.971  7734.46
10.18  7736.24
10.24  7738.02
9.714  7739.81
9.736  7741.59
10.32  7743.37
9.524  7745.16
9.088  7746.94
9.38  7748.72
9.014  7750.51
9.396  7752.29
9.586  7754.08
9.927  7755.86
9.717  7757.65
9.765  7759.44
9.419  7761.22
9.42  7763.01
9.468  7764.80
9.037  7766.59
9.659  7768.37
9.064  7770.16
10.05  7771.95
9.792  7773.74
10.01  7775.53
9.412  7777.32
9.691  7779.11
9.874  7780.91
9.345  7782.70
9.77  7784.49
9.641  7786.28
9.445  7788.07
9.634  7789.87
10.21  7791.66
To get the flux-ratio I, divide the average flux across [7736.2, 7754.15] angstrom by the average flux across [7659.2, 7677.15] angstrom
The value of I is 1.07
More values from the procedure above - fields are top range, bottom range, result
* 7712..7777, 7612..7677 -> 0.99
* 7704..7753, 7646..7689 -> 1.01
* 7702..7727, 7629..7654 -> 0.94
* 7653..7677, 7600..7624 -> 0.95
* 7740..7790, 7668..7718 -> 1.01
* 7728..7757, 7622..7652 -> 0.96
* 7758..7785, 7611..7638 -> 0.98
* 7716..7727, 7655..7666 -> 1.06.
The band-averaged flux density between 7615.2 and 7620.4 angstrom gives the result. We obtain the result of 9.4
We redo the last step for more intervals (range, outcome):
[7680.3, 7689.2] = 9.64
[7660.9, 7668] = 8.11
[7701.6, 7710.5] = 9.51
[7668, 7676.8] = 9.37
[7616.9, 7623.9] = 9.52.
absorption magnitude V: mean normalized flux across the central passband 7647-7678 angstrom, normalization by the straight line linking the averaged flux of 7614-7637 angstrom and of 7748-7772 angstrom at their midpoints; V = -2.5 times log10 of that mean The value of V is 0.04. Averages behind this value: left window 9.78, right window 9.47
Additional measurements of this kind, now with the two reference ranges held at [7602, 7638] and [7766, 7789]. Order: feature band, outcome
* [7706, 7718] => 0.04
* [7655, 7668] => 0.10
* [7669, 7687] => 0.02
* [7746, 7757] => 0.03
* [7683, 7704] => 0.02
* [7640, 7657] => -0.03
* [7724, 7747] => 0.00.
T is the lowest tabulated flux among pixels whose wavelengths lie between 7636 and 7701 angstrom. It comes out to 6.347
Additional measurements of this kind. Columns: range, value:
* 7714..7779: 8.586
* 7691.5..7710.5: 7.339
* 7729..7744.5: 9.146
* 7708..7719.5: 8.817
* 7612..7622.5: 8.811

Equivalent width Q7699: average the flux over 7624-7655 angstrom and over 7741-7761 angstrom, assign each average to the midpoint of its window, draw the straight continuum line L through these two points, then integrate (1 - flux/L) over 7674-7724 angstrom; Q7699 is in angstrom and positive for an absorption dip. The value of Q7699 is 1.6 angstrom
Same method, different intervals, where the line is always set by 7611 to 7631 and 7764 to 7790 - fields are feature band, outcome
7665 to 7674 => 0.8 angstrom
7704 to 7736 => 0.7 angstrom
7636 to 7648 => -0.4 angstrom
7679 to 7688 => 0.1 angstrom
